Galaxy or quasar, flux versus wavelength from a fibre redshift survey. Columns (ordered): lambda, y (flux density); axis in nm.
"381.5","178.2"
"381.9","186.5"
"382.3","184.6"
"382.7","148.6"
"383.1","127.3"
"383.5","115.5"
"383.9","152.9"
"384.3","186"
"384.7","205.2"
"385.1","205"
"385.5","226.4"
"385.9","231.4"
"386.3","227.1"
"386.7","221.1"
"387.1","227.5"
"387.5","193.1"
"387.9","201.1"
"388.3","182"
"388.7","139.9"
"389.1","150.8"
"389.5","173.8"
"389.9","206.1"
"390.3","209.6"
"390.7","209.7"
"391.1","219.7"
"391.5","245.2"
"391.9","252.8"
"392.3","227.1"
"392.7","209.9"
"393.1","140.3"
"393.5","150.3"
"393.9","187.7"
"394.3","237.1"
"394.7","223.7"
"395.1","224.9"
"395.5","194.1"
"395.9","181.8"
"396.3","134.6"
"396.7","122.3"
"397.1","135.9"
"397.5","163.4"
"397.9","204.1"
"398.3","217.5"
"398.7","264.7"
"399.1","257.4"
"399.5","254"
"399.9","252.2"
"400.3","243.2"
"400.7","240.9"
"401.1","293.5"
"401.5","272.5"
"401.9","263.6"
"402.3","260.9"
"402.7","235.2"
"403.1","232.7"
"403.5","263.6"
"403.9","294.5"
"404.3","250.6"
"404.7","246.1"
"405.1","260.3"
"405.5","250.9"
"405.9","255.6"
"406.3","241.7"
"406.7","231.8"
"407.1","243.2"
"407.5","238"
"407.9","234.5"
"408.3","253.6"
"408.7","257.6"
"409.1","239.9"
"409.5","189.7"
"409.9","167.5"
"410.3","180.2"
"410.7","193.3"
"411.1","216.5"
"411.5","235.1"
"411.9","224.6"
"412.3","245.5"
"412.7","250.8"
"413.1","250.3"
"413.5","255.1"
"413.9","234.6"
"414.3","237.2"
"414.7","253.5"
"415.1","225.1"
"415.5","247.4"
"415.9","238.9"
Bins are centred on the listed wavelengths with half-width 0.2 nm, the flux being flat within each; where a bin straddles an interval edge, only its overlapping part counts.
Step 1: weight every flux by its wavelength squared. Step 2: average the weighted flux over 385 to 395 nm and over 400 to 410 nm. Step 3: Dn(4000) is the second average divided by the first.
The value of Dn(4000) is 1.3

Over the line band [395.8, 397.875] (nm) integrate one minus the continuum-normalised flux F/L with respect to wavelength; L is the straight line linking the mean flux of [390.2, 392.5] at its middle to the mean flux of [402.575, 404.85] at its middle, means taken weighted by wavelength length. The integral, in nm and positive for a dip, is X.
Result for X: 0.77 nm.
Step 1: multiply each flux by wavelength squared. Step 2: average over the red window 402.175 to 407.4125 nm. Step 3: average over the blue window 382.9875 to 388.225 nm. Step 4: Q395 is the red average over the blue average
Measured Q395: 1.42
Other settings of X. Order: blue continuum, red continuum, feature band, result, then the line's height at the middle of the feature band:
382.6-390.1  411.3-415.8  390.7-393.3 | -0.24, 197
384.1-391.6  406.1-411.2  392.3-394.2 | 0.24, 208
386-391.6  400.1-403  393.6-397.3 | 0.77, 230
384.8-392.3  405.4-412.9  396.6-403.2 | -0.38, 219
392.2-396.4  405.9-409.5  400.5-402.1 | -0.37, 217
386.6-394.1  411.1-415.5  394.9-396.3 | 0.11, 207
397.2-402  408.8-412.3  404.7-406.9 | -0.24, 223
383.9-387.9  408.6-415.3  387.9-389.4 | 0.33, 212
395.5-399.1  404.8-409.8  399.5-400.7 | -0.29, 199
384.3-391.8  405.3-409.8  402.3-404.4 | -0.23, 231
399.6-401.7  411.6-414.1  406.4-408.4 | 0.09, 251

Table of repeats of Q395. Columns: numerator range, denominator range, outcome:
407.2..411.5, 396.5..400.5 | 1.09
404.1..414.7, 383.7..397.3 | 1.32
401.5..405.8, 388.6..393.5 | 1.38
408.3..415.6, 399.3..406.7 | 0.93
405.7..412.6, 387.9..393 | 1.24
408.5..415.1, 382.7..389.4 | 1.39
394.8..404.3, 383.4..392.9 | 1.19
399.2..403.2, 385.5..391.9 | 1.33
